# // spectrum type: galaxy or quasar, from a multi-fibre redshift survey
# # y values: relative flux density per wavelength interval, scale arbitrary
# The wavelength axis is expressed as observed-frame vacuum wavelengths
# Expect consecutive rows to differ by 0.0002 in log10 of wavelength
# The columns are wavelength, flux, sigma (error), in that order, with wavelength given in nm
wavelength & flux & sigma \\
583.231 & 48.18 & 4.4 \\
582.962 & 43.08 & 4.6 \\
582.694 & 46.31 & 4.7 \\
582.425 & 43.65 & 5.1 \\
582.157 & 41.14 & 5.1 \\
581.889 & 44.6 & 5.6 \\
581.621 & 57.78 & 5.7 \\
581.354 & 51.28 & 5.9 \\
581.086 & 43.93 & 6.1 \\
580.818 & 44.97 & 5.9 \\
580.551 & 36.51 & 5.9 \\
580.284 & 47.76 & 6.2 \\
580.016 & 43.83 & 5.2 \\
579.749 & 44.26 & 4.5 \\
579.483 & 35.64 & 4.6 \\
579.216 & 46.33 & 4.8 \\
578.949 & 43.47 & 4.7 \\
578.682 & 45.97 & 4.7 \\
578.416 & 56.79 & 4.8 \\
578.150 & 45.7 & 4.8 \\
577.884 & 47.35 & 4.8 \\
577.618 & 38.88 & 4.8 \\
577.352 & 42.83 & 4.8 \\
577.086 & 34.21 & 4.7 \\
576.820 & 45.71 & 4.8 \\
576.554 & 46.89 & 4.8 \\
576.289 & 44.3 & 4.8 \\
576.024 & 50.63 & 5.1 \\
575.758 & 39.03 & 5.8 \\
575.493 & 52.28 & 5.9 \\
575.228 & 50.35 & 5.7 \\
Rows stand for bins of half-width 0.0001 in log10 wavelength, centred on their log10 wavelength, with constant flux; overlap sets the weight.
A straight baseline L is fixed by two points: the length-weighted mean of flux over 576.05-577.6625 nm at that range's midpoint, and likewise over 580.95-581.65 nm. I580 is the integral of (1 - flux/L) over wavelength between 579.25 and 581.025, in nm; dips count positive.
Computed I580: 0.208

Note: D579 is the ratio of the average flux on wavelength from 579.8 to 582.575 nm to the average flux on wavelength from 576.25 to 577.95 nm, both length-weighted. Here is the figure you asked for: 1.1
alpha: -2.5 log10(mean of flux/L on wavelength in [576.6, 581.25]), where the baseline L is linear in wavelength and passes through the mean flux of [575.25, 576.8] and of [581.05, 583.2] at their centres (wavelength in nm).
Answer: 0.07 mag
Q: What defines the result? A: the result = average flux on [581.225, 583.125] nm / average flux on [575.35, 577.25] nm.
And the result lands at 1.05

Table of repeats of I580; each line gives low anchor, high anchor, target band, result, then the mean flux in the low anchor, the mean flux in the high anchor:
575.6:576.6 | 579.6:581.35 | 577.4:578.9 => -0.06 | 45.3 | 44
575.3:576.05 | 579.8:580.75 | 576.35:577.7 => 0.12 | 47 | 43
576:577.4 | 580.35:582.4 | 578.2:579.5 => -0.06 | 43.7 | 45.7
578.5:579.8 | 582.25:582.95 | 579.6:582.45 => -0.09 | 43.6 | 44.4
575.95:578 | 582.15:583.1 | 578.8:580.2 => 0.03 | 43.6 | 43.9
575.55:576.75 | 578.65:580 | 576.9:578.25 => 0.08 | 45.7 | 43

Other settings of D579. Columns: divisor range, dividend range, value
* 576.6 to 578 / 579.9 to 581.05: 1.03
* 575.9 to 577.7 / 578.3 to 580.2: 1.04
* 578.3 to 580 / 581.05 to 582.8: 1.04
